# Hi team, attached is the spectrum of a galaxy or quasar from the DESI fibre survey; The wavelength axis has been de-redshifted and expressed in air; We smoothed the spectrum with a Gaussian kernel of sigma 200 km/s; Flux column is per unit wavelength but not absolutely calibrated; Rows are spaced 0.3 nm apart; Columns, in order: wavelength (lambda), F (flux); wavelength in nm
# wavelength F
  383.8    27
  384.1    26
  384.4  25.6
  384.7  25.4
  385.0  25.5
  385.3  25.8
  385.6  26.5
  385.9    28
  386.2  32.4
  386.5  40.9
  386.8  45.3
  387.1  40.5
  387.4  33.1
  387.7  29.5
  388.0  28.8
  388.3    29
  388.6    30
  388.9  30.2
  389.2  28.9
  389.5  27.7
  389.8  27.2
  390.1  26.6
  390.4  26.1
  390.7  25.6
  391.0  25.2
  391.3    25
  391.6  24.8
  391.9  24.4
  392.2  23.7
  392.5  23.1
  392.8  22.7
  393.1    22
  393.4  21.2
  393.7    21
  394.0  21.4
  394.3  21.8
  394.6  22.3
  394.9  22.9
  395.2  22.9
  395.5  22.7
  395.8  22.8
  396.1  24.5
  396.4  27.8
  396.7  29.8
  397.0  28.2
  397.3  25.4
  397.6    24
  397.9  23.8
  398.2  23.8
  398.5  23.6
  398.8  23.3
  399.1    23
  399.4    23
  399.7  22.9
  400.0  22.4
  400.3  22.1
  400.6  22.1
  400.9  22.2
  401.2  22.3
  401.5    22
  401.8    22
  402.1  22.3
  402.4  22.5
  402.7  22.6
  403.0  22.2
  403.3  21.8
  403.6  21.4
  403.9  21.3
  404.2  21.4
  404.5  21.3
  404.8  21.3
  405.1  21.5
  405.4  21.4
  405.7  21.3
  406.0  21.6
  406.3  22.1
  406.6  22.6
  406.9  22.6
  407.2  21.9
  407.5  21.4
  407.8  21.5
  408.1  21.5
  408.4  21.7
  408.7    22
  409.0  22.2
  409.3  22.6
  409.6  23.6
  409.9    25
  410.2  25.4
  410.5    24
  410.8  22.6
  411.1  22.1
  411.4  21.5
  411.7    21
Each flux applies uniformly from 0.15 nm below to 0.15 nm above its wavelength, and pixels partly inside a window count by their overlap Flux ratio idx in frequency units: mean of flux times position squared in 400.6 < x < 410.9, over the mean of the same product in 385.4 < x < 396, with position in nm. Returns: 0.89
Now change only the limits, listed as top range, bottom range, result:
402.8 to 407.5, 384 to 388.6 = 0.77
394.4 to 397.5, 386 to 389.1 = 0.77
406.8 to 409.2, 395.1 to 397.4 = 0.91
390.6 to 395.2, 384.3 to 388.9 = 0.77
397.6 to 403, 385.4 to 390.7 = 0.78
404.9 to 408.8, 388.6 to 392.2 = 0.89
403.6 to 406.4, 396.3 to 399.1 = 0.88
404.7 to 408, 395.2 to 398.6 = 0.91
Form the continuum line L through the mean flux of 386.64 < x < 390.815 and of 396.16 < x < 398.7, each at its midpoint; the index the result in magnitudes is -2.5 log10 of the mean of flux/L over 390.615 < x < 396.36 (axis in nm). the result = 0.20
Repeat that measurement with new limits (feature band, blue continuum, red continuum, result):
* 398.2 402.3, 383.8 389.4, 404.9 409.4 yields 0.10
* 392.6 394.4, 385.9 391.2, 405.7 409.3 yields 0.30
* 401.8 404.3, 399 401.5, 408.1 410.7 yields 0.04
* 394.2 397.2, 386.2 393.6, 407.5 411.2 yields 0.09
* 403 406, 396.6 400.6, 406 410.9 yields 0.09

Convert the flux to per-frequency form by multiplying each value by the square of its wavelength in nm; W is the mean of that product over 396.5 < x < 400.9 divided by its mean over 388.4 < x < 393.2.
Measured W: 0.97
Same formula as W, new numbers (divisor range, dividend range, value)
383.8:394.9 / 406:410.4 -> 0.91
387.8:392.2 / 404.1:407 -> 0.87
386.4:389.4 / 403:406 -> 0.70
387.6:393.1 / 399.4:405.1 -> 0.89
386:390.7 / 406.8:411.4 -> 0.80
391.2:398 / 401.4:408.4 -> 0.96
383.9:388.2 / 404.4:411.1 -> 0.81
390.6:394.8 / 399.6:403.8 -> 1.00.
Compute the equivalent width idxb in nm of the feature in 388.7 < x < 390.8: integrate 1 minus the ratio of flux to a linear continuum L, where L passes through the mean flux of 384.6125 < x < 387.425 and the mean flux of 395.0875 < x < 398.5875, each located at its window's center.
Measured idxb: 0.16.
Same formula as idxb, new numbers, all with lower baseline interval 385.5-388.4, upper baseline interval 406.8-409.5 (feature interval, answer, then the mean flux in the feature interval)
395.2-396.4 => 0.204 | 23.8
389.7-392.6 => 0.568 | 25.2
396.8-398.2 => 0.124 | 25.3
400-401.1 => 0.166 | 22.2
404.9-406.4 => 0.114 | 21.6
